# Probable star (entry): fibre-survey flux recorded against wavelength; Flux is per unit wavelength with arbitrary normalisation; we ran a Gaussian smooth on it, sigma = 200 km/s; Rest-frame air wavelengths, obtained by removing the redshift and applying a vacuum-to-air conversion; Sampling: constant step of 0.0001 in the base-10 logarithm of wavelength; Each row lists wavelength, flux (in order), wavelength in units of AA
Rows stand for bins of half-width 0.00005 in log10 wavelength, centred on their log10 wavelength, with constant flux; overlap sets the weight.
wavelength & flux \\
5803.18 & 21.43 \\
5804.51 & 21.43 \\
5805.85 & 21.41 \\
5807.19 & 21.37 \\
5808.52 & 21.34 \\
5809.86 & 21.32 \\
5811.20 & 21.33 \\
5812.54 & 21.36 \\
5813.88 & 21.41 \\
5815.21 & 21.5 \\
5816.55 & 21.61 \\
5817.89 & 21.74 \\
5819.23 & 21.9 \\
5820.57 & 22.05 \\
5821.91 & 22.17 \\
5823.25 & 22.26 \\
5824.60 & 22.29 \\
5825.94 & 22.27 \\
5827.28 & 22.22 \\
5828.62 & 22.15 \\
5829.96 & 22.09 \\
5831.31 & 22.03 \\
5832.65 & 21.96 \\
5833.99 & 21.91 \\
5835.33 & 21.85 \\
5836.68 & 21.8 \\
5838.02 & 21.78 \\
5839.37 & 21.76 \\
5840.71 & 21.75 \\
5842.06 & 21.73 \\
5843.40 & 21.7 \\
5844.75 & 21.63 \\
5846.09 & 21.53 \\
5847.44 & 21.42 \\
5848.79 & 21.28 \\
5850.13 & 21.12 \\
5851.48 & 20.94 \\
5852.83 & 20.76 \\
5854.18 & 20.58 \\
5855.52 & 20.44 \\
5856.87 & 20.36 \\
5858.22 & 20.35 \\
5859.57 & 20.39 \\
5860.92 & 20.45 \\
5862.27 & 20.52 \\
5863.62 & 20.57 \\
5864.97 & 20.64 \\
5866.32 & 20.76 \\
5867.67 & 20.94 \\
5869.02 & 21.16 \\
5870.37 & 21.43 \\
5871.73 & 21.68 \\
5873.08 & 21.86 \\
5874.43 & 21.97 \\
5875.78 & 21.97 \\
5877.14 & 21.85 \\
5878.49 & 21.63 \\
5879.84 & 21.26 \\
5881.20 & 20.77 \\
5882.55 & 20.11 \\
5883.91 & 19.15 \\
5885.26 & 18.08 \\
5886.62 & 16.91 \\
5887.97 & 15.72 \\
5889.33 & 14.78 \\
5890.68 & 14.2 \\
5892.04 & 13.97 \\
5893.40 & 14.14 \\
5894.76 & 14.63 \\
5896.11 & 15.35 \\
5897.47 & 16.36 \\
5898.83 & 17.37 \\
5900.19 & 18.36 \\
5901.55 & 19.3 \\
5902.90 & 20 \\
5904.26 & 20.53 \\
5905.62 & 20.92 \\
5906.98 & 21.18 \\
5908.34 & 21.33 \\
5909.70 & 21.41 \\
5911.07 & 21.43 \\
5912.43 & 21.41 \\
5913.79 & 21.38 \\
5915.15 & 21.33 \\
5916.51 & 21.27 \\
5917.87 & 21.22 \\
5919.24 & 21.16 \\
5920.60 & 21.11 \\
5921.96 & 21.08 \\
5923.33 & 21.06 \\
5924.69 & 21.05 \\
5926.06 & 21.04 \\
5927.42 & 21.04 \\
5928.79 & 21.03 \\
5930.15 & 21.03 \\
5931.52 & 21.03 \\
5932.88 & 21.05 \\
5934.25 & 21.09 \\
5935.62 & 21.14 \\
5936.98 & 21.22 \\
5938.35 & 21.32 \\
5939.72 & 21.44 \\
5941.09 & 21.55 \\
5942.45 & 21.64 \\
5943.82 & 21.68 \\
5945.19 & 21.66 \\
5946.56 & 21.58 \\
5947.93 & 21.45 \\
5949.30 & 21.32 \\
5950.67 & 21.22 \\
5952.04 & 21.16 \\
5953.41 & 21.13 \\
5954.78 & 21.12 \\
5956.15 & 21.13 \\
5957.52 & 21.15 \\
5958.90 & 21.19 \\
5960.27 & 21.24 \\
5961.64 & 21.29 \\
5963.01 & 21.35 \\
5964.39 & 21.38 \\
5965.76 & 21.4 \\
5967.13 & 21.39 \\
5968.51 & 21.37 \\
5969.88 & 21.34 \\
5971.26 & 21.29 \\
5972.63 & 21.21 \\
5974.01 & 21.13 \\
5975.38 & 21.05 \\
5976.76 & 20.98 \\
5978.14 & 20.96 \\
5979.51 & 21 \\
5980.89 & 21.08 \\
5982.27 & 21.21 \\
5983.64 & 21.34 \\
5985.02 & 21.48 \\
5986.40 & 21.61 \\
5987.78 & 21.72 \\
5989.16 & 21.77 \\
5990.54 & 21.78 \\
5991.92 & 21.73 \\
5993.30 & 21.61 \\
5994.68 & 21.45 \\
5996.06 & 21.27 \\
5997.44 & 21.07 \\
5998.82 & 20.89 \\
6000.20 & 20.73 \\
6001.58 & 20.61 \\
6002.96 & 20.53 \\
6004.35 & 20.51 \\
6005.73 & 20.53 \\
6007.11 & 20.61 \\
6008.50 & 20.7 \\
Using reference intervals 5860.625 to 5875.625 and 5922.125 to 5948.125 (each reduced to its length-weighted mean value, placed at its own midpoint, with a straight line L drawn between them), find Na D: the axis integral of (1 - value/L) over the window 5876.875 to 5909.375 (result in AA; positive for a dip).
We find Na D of 4.5 AA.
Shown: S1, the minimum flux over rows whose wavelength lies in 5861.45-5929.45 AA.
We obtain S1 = 13.97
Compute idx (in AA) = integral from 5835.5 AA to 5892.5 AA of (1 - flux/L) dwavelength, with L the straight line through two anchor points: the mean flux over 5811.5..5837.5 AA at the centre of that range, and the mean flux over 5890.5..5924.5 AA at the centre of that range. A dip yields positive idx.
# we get 1.0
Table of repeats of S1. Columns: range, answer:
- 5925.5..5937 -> 21.03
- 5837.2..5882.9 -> 20.11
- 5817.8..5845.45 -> 21.63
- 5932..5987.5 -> 20.96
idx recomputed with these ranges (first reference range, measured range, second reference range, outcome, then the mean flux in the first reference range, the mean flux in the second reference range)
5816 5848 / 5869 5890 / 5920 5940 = 1.5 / 21.9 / 21.1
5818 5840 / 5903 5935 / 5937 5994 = 0.7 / 22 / 21.3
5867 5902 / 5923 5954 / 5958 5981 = -1.5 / 18.6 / 21.2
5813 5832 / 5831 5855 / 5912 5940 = 0.3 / 22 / 21.2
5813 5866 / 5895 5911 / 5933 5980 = 1.6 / 21.5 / 21.3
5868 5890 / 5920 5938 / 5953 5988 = -0.3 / 20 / 21.2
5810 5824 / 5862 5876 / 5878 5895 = -2.1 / 21.7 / 17.4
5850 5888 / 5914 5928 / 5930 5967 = -0.1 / 20.6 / 21.3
